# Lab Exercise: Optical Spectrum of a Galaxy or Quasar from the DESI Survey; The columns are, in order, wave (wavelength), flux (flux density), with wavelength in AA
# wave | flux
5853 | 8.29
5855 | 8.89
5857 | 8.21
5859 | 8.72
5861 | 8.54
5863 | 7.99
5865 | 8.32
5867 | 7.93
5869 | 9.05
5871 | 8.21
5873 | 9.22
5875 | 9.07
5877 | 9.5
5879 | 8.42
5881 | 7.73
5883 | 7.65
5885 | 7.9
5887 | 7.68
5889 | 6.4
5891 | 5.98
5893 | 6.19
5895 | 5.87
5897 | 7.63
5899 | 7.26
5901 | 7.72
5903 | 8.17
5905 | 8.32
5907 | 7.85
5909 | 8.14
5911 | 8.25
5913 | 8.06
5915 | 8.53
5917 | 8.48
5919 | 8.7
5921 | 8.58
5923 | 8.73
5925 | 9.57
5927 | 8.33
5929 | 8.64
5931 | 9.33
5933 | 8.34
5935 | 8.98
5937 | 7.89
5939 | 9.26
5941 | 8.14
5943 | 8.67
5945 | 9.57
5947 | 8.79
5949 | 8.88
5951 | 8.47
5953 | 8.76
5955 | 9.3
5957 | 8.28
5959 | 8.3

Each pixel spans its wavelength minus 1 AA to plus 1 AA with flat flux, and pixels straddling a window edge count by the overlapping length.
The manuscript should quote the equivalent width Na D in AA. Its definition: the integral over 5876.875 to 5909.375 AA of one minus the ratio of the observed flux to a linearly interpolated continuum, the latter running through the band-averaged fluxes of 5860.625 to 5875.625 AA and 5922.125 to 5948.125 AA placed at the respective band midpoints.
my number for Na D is 4.3 AA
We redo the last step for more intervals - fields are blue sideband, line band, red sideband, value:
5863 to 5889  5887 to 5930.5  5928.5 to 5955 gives 3.3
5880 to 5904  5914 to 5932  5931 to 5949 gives -1.3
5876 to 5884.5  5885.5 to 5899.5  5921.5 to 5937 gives 2.8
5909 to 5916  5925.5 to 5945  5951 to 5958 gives -0.4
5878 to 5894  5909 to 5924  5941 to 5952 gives -0.8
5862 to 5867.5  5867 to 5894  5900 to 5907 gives 0.5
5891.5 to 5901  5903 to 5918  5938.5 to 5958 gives -1.8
